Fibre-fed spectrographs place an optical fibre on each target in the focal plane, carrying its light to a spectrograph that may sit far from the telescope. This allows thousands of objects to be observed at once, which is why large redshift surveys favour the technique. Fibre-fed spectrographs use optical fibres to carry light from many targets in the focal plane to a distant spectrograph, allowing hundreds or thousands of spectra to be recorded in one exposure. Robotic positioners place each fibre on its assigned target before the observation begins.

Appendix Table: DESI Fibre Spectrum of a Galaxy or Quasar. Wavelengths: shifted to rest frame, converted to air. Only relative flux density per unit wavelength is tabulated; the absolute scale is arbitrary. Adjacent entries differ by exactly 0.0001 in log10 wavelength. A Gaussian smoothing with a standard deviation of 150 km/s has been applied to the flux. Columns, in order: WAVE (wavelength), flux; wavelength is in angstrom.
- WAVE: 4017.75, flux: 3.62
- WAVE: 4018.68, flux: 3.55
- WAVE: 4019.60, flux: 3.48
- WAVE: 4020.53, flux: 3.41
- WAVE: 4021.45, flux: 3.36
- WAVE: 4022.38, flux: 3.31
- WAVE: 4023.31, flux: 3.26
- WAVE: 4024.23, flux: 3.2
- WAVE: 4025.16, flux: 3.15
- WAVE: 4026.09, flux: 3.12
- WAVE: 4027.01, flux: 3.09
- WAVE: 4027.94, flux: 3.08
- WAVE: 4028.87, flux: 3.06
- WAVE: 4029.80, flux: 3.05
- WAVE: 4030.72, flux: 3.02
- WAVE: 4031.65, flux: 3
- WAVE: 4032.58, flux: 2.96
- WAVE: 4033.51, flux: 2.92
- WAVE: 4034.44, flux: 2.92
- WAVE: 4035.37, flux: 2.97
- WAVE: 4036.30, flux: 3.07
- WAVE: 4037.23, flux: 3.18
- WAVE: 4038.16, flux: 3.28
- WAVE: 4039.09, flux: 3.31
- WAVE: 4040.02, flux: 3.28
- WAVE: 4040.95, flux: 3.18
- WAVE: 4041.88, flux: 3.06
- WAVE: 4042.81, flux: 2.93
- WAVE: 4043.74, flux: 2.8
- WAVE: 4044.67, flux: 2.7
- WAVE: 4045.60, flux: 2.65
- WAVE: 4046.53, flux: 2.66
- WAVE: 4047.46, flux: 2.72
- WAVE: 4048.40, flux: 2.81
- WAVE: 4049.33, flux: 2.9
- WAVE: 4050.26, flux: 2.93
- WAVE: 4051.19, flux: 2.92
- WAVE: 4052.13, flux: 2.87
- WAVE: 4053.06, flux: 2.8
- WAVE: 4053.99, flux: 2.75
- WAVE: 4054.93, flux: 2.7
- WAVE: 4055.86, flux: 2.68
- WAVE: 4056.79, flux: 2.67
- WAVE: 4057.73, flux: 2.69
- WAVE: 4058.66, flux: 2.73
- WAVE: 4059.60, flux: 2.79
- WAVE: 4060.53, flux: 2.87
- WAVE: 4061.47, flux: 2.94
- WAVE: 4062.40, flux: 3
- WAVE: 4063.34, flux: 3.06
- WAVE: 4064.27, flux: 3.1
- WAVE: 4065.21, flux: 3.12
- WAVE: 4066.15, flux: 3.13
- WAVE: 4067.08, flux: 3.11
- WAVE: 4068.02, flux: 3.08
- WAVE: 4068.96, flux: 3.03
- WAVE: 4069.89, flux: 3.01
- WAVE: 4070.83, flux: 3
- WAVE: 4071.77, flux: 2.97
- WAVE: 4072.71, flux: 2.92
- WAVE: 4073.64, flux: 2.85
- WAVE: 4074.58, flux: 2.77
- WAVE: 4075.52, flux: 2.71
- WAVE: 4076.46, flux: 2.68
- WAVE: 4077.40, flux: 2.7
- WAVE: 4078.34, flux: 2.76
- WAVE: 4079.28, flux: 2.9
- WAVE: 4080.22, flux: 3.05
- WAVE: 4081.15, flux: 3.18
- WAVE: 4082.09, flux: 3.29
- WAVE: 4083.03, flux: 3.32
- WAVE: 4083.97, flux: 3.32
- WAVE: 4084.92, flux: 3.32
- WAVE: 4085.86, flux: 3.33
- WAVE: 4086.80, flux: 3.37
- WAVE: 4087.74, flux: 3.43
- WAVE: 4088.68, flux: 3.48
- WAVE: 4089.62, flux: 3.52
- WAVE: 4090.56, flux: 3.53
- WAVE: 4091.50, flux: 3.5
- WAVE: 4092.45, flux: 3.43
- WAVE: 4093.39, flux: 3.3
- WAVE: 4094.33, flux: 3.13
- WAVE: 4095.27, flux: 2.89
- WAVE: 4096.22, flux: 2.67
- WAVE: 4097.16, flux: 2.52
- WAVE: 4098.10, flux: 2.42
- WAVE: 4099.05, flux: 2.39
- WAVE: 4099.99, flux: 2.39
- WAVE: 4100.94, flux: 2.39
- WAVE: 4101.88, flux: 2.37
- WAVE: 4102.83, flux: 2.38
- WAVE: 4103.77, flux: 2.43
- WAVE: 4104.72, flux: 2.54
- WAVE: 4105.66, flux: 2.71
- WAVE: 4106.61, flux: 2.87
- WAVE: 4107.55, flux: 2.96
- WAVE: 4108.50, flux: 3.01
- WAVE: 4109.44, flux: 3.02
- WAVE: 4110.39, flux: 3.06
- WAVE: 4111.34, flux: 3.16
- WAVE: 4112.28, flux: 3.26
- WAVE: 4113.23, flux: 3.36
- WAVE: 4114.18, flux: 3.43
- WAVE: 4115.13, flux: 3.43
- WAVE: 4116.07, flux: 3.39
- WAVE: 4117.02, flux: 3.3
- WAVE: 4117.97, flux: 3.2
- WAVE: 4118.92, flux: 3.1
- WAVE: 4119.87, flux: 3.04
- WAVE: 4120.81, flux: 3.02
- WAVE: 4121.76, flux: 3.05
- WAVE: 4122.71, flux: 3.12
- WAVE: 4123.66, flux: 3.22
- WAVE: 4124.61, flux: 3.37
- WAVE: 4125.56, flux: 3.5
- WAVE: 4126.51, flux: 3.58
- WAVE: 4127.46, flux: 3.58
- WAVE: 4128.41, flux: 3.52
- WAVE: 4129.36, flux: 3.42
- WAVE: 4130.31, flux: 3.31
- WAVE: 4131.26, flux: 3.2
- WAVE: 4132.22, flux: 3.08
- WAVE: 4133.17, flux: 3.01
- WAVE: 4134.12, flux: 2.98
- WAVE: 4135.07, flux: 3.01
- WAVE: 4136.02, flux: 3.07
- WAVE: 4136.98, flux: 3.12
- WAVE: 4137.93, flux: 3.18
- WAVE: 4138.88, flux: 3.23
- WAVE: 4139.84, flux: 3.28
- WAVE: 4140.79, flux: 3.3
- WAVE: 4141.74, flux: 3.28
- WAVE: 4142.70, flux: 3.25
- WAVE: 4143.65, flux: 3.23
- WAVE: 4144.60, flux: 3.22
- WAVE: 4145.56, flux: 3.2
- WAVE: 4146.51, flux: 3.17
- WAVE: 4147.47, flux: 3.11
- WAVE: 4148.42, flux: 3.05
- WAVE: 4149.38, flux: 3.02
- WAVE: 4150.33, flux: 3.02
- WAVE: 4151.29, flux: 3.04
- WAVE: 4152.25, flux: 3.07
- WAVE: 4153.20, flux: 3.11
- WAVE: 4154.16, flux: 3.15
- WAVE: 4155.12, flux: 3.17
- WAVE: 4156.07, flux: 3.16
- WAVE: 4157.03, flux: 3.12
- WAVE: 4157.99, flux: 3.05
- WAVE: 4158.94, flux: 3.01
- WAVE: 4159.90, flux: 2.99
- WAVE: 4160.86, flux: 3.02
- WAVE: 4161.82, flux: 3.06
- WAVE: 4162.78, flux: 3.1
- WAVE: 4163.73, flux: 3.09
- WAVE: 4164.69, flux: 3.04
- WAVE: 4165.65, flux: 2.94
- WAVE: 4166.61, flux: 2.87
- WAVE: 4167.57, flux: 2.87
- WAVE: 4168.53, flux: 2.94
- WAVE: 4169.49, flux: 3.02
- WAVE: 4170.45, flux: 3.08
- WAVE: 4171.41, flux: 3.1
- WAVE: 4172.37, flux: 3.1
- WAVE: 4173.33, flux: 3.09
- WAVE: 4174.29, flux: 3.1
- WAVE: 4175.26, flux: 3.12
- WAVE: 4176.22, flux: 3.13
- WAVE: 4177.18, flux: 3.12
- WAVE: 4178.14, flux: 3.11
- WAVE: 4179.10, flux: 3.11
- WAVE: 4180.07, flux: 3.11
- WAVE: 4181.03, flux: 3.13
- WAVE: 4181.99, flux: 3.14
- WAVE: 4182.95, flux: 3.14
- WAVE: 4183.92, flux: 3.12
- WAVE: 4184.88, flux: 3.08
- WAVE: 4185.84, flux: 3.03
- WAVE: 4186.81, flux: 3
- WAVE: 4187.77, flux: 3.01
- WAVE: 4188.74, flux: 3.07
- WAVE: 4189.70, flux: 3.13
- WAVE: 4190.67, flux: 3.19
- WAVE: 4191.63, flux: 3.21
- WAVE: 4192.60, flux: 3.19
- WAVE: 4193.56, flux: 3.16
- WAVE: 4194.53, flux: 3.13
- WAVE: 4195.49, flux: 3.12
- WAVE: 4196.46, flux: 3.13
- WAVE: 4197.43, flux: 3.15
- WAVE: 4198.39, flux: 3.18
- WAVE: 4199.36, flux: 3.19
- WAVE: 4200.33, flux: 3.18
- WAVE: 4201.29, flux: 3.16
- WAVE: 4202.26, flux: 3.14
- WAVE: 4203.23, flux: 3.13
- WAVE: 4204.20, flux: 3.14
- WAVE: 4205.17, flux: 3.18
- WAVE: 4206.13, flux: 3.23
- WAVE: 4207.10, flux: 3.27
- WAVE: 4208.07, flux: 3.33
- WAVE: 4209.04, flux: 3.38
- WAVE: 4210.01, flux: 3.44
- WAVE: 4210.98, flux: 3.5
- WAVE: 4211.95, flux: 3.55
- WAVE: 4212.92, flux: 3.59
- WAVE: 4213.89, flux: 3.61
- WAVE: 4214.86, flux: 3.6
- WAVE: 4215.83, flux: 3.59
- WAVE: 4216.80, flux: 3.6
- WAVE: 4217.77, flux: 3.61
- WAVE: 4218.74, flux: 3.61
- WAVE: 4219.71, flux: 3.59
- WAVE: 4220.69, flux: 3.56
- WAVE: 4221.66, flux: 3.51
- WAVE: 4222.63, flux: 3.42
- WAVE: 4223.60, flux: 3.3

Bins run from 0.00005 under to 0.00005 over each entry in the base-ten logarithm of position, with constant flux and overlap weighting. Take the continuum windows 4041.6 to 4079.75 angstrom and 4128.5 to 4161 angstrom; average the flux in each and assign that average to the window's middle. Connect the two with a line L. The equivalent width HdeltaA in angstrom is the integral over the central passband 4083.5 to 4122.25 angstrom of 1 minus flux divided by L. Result -0.4 angstrom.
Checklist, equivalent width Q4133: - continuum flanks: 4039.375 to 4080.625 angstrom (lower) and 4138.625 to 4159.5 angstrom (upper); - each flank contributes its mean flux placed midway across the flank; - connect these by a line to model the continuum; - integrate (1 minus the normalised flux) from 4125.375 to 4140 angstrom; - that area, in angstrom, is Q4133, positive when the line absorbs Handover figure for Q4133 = -0.7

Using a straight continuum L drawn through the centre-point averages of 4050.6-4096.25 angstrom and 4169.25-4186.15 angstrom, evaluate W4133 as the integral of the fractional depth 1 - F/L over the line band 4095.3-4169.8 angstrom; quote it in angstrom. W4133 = 0.44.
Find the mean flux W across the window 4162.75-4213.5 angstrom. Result 3.15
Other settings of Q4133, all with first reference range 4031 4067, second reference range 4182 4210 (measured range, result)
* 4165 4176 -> 0.3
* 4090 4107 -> 1.3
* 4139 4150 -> -0.4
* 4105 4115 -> -0.2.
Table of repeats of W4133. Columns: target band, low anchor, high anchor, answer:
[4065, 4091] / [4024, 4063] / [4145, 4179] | -1.1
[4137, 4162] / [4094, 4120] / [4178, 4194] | -1.1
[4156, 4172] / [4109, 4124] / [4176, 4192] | 0.6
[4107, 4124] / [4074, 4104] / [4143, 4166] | -0.9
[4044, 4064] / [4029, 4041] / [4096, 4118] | 1.4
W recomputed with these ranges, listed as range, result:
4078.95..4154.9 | 3.12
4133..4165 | 3.12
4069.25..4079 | 2.84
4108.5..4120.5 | 3.22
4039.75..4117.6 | 2.96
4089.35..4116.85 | 2.95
